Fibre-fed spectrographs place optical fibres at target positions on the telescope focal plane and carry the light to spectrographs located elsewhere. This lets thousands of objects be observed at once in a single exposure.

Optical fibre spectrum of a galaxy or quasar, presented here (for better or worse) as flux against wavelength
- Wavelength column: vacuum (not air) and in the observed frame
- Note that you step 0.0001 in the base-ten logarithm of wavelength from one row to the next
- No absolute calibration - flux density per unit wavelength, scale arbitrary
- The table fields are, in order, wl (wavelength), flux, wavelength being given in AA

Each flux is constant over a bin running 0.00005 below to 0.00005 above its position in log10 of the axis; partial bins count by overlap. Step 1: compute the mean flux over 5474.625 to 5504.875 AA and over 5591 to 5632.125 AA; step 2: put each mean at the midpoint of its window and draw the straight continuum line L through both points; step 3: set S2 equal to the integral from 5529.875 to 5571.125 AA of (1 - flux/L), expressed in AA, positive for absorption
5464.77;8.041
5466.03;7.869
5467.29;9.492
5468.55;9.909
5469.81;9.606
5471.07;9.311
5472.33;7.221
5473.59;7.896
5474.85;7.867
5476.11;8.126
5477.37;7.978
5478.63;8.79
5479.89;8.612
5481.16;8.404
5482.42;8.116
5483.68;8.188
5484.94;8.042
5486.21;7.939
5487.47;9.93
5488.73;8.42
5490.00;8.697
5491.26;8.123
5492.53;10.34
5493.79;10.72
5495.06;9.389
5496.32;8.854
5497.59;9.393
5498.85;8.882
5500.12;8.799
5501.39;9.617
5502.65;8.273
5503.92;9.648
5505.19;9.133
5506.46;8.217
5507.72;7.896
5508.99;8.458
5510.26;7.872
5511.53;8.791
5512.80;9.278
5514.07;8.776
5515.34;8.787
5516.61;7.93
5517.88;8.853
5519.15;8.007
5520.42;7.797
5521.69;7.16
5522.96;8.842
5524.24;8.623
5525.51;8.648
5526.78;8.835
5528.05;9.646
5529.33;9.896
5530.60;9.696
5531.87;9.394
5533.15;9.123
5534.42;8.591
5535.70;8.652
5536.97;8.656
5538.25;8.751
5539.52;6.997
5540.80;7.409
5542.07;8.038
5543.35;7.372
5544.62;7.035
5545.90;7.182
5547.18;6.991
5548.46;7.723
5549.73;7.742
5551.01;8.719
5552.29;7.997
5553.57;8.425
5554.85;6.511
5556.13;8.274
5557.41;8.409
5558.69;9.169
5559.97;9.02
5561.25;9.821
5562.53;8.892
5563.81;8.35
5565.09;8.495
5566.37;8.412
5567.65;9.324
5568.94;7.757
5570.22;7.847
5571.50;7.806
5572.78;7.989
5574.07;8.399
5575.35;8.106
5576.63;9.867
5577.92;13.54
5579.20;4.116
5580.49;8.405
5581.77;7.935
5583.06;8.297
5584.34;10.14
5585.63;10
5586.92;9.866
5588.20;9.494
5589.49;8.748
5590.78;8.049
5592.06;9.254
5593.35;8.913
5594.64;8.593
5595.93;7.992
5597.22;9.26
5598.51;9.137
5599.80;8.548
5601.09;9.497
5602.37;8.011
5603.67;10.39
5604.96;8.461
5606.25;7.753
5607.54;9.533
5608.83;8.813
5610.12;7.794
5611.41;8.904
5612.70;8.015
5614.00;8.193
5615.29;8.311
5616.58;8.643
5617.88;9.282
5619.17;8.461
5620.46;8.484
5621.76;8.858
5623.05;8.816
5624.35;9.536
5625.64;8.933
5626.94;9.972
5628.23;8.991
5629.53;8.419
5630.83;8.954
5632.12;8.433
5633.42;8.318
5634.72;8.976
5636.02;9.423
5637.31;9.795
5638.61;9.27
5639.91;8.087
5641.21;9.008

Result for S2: 2.46 AA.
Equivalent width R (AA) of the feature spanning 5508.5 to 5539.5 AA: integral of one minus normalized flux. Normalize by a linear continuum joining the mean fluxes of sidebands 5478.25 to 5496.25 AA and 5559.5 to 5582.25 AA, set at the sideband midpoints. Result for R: 0.1 AA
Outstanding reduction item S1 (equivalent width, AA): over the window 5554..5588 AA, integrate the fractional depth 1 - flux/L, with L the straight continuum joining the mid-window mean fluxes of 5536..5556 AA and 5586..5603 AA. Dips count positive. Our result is -1.3 AA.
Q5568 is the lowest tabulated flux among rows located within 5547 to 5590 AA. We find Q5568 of 4.116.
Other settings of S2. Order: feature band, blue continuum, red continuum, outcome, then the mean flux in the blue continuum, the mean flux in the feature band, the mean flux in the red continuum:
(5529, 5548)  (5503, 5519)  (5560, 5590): 1.0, 8.61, 8.22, 8.77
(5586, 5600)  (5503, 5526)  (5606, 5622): -0.6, 8.48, 8.93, 8.55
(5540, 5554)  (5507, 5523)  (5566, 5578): 1.4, 8.33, 7.67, 8.7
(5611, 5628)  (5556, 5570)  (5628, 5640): 0.1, 8.71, 8.81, 8.9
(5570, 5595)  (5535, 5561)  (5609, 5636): -1.4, 7.98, 8.79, 8.73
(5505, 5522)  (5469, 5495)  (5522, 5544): 0.6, 8.64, 8.36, 8.63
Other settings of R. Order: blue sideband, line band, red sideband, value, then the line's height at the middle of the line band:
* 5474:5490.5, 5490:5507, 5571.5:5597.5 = -1.4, 8.45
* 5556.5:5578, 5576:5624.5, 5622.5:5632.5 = 0.4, 8.91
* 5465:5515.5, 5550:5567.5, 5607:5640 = 0.5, 8.78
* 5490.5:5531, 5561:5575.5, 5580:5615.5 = 0.7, 8.82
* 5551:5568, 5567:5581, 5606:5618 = 0.1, 8.53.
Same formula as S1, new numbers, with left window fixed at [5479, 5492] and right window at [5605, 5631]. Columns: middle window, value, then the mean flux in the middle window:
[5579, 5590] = -0.1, 8.73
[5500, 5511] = -0.2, 8.65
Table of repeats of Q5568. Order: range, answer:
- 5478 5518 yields 7.872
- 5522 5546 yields 6.997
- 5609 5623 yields 7.794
